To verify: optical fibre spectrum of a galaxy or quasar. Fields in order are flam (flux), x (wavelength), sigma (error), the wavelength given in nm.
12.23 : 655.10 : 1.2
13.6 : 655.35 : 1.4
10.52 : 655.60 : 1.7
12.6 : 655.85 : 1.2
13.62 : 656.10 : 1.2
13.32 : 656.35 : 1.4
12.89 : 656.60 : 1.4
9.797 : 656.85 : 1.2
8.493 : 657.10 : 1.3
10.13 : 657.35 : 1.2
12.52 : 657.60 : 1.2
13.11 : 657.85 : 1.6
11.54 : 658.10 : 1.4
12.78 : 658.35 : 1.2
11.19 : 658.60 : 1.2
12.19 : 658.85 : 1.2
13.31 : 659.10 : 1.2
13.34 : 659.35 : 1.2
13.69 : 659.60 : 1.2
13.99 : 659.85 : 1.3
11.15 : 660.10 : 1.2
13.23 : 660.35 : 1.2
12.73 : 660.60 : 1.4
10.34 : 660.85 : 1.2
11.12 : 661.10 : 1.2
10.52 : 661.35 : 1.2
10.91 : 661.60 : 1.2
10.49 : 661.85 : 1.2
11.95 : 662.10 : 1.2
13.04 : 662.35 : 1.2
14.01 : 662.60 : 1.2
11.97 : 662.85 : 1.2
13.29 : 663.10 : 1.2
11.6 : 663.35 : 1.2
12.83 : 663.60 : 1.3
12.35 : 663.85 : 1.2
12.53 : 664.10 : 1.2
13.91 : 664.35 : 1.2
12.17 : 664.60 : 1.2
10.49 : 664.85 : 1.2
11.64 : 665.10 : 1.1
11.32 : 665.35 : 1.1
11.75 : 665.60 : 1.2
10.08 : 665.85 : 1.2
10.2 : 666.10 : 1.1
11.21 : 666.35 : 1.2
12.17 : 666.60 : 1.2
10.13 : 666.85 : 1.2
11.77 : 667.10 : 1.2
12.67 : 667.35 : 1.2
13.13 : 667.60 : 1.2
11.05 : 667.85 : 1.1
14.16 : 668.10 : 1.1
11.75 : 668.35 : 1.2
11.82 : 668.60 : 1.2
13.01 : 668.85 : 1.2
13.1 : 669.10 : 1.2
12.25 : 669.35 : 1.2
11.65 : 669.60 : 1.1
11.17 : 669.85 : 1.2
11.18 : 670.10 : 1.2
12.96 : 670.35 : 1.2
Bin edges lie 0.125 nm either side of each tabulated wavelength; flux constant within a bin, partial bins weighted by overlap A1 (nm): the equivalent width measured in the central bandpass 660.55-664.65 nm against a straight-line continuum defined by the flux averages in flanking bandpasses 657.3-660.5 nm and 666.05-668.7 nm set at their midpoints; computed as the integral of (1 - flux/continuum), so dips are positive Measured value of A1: 0.05 nm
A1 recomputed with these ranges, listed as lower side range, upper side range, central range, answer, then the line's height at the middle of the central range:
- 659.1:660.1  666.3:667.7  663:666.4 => 0.14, 12.3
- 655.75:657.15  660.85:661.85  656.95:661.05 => -0.28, 11.3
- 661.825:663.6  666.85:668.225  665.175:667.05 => 0.20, 12.4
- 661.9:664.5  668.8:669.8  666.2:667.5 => 0.09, 12.5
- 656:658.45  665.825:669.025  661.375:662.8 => -0.02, 11.8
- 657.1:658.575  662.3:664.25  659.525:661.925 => 0.08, 12.2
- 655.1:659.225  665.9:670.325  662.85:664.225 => -0.06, 11.9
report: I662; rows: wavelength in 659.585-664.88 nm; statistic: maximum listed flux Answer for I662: 14.01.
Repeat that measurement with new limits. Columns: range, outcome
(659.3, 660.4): 13.99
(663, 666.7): 13.91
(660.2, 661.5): 13.23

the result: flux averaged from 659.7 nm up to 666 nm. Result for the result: 12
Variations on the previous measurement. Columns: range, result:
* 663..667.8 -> 11.8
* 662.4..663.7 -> 12.8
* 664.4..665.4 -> 11.6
